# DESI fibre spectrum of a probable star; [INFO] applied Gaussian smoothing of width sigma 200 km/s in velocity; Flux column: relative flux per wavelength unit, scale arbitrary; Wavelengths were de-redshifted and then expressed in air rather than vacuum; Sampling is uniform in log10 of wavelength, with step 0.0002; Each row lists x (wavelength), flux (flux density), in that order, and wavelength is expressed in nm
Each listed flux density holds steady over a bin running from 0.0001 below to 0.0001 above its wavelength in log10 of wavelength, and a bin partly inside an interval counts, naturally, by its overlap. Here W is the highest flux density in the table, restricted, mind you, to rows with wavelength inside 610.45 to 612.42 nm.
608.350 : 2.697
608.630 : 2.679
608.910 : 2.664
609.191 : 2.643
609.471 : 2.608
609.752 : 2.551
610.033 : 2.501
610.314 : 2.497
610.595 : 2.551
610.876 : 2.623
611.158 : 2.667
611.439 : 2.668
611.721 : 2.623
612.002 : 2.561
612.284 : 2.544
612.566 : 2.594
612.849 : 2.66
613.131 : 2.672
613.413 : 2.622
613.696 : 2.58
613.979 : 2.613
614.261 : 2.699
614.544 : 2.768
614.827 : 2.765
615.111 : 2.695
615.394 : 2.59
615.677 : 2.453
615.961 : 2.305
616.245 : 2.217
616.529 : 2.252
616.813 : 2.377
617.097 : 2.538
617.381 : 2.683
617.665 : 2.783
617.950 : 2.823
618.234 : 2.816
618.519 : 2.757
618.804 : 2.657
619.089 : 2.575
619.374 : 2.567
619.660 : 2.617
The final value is 2.668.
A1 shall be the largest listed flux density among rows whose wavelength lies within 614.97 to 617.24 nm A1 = 2.695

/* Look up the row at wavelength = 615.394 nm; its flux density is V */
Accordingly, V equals 2.59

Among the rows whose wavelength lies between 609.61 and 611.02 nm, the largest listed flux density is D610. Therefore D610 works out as 2.623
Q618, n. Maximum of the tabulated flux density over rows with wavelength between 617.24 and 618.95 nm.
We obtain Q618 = 2.823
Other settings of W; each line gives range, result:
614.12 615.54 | 2.768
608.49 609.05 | 2.679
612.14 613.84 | 2.672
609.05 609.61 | 2.643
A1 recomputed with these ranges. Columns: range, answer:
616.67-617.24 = 2.538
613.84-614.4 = 2.699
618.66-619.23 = 2.657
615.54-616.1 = 2.453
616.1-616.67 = 2.252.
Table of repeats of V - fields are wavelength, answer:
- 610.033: 2.501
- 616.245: 2.217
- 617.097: 2.538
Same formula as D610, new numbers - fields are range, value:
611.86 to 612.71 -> 2.594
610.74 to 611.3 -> 2.667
